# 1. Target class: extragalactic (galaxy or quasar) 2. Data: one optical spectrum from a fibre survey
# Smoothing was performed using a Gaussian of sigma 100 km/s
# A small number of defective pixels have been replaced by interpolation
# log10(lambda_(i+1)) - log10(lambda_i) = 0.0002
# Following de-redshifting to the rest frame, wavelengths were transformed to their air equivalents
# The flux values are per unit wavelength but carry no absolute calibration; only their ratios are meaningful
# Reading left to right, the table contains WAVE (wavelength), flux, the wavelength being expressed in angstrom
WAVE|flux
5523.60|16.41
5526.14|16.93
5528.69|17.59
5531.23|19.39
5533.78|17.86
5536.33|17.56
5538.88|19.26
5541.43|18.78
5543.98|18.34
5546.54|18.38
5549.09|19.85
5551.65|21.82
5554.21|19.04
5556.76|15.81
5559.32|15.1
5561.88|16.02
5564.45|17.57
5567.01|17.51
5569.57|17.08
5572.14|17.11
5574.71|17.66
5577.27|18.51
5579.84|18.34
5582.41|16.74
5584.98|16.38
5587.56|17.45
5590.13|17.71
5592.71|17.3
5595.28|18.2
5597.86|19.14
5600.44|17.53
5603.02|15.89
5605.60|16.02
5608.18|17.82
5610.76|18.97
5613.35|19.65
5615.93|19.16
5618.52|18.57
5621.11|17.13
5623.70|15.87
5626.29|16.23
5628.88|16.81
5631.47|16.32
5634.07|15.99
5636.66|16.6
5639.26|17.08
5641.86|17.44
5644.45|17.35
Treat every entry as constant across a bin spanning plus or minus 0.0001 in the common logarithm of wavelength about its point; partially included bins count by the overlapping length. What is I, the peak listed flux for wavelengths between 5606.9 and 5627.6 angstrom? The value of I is 19.65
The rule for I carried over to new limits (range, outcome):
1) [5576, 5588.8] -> 18.51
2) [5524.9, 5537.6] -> 19.39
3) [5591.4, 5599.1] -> 19.14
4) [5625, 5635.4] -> 16.81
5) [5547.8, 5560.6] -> 21.82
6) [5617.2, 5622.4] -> 18.57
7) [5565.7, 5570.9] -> 17.51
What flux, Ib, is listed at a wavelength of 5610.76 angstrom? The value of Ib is 18.97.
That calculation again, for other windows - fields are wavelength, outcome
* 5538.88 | 19.26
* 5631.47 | 16.32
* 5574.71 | 17.66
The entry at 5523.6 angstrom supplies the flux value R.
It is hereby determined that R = 16.41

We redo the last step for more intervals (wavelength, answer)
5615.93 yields 19.16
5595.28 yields 18.2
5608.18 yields 17.82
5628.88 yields 16.81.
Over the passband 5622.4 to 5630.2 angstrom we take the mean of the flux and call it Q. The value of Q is 16.3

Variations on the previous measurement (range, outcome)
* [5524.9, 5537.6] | 17.9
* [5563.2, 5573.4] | 17.3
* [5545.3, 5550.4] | 19.1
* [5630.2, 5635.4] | 16.2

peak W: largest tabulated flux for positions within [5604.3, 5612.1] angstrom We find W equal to 18.97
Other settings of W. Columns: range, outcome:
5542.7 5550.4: 19.85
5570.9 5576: 17.66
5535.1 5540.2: 19.26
